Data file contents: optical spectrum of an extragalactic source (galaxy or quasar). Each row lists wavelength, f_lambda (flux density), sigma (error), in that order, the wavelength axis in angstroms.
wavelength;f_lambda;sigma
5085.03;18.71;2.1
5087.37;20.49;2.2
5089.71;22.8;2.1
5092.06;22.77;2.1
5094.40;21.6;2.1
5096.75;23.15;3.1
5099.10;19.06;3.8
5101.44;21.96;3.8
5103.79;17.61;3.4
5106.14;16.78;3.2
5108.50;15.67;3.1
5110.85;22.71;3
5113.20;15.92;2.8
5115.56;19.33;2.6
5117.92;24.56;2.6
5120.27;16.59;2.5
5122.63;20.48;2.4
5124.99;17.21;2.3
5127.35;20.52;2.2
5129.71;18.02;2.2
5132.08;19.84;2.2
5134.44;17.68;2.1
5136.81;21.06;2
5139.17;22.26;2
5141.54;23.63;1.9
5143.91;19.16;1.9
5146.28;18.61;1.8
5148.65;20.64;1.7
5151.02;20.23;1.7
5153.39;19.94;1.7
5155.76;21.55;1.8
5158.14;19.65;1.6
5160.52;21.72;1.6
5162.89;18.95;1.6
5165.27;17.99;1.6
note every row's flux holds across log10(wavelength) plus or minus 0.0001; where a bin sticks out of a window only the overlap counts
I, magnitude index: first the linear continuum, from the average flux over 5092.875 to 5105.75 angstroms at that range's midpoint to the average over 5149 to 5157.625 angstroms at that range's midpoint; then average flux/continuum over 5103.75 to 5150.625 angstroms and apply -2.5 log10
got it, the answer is 0.06 mag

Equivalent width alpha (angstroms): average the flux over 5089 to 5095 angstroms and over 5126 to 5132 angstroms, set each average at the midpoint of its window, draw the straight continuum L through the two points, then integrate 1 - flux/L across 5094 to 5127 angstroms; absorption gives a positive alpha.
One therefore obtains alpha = 2.2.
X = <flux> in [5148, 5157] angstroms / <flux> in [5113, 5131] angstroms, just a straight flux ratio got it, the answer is 1.1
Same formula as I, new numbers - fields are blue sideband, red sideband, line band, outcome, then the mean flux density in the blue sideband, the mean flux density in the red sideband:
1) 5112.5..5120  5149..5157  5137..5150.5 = -0.025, 19.8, 20.6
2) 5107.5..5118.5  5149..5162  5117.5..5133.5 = 0.024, 19.4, 20.6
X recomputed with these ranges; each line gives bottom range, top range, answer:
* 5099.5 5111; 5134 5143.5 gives 1.14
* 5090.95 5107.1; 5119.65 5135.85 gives 0.91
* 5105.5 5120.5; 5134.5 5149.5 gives 1.09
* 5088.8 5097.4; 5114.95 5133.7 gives 0.87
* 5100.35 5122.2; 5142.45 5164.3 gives 1.05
